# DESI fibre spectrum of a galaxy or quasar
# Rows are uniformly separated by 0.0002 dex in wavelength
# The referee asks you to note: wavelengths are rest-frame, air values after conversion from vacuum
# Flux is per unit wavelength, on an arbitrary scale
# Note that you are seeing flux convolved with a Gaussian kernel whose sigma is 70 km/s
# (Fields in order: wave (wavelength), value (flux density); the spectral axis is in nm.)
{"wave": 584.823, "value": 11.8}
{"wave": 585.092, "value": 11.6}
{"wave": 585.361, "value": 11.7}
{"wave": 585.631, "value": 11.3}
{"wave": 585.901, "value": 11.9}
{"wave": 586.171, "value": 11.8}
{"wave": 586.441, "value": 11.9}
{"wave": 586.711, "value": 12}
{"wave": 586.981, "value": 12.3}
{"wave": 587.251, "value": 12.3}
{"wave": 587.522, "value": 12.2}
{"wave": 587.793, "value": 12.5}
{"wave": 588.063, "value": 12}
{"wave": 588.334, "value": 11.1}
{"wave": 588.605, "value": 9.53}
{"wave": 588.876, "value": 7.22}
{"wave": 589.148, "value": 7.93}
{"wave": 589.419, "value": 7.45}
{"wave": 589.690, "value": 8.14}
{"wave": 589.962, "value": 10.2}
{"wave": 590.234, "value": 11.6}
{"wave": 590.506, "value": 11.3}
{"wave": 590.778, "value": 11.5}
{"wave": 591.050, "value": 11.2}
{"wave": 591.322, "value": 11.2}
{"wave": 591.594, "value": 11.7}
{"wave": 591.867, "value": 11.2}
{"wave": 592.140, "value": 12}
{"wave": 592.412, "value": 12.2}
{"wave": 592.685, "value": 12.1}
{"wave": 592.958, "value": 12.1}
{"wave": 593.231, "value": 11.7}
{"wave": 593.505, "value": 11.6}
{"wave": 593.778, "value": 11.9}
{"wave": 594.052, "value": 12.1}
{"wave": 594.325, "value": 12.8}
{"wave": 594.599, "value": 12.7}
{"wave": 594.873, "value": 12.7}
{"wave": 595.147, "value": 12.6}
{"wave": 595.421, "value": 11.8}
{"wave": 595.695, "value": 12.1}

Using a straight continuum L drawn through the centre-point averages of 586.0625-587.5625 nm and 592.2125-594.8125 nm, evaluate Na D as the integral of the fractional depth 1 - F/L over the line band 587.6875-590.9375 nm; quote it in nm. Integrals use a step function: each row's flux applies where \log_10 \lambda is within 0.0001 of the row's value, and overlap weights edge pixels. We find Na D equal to 0.56 nm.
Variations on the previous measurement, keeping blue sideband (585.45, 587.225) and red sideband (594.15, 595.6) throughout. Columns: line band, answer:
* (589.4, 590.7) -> 0.23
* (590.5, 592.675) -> 0.12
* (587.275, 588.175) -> -0.02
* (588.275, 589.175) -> 0.24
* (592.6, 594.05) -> 0.06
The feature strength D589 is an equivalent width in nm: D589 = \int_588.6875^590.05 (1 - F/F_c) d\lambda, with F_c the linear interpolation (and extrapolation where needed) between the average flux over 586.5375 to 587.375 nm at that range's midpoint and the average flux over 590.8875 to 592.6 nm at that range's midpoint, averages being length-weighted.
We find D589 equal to 0.43 nm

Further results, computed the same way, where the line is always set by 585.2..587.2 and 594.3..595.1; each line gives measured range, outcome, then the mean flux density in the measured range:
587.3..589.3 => 0.27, 10.4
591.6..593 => 0.07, 11.9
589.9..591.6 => 0.15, 11.3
